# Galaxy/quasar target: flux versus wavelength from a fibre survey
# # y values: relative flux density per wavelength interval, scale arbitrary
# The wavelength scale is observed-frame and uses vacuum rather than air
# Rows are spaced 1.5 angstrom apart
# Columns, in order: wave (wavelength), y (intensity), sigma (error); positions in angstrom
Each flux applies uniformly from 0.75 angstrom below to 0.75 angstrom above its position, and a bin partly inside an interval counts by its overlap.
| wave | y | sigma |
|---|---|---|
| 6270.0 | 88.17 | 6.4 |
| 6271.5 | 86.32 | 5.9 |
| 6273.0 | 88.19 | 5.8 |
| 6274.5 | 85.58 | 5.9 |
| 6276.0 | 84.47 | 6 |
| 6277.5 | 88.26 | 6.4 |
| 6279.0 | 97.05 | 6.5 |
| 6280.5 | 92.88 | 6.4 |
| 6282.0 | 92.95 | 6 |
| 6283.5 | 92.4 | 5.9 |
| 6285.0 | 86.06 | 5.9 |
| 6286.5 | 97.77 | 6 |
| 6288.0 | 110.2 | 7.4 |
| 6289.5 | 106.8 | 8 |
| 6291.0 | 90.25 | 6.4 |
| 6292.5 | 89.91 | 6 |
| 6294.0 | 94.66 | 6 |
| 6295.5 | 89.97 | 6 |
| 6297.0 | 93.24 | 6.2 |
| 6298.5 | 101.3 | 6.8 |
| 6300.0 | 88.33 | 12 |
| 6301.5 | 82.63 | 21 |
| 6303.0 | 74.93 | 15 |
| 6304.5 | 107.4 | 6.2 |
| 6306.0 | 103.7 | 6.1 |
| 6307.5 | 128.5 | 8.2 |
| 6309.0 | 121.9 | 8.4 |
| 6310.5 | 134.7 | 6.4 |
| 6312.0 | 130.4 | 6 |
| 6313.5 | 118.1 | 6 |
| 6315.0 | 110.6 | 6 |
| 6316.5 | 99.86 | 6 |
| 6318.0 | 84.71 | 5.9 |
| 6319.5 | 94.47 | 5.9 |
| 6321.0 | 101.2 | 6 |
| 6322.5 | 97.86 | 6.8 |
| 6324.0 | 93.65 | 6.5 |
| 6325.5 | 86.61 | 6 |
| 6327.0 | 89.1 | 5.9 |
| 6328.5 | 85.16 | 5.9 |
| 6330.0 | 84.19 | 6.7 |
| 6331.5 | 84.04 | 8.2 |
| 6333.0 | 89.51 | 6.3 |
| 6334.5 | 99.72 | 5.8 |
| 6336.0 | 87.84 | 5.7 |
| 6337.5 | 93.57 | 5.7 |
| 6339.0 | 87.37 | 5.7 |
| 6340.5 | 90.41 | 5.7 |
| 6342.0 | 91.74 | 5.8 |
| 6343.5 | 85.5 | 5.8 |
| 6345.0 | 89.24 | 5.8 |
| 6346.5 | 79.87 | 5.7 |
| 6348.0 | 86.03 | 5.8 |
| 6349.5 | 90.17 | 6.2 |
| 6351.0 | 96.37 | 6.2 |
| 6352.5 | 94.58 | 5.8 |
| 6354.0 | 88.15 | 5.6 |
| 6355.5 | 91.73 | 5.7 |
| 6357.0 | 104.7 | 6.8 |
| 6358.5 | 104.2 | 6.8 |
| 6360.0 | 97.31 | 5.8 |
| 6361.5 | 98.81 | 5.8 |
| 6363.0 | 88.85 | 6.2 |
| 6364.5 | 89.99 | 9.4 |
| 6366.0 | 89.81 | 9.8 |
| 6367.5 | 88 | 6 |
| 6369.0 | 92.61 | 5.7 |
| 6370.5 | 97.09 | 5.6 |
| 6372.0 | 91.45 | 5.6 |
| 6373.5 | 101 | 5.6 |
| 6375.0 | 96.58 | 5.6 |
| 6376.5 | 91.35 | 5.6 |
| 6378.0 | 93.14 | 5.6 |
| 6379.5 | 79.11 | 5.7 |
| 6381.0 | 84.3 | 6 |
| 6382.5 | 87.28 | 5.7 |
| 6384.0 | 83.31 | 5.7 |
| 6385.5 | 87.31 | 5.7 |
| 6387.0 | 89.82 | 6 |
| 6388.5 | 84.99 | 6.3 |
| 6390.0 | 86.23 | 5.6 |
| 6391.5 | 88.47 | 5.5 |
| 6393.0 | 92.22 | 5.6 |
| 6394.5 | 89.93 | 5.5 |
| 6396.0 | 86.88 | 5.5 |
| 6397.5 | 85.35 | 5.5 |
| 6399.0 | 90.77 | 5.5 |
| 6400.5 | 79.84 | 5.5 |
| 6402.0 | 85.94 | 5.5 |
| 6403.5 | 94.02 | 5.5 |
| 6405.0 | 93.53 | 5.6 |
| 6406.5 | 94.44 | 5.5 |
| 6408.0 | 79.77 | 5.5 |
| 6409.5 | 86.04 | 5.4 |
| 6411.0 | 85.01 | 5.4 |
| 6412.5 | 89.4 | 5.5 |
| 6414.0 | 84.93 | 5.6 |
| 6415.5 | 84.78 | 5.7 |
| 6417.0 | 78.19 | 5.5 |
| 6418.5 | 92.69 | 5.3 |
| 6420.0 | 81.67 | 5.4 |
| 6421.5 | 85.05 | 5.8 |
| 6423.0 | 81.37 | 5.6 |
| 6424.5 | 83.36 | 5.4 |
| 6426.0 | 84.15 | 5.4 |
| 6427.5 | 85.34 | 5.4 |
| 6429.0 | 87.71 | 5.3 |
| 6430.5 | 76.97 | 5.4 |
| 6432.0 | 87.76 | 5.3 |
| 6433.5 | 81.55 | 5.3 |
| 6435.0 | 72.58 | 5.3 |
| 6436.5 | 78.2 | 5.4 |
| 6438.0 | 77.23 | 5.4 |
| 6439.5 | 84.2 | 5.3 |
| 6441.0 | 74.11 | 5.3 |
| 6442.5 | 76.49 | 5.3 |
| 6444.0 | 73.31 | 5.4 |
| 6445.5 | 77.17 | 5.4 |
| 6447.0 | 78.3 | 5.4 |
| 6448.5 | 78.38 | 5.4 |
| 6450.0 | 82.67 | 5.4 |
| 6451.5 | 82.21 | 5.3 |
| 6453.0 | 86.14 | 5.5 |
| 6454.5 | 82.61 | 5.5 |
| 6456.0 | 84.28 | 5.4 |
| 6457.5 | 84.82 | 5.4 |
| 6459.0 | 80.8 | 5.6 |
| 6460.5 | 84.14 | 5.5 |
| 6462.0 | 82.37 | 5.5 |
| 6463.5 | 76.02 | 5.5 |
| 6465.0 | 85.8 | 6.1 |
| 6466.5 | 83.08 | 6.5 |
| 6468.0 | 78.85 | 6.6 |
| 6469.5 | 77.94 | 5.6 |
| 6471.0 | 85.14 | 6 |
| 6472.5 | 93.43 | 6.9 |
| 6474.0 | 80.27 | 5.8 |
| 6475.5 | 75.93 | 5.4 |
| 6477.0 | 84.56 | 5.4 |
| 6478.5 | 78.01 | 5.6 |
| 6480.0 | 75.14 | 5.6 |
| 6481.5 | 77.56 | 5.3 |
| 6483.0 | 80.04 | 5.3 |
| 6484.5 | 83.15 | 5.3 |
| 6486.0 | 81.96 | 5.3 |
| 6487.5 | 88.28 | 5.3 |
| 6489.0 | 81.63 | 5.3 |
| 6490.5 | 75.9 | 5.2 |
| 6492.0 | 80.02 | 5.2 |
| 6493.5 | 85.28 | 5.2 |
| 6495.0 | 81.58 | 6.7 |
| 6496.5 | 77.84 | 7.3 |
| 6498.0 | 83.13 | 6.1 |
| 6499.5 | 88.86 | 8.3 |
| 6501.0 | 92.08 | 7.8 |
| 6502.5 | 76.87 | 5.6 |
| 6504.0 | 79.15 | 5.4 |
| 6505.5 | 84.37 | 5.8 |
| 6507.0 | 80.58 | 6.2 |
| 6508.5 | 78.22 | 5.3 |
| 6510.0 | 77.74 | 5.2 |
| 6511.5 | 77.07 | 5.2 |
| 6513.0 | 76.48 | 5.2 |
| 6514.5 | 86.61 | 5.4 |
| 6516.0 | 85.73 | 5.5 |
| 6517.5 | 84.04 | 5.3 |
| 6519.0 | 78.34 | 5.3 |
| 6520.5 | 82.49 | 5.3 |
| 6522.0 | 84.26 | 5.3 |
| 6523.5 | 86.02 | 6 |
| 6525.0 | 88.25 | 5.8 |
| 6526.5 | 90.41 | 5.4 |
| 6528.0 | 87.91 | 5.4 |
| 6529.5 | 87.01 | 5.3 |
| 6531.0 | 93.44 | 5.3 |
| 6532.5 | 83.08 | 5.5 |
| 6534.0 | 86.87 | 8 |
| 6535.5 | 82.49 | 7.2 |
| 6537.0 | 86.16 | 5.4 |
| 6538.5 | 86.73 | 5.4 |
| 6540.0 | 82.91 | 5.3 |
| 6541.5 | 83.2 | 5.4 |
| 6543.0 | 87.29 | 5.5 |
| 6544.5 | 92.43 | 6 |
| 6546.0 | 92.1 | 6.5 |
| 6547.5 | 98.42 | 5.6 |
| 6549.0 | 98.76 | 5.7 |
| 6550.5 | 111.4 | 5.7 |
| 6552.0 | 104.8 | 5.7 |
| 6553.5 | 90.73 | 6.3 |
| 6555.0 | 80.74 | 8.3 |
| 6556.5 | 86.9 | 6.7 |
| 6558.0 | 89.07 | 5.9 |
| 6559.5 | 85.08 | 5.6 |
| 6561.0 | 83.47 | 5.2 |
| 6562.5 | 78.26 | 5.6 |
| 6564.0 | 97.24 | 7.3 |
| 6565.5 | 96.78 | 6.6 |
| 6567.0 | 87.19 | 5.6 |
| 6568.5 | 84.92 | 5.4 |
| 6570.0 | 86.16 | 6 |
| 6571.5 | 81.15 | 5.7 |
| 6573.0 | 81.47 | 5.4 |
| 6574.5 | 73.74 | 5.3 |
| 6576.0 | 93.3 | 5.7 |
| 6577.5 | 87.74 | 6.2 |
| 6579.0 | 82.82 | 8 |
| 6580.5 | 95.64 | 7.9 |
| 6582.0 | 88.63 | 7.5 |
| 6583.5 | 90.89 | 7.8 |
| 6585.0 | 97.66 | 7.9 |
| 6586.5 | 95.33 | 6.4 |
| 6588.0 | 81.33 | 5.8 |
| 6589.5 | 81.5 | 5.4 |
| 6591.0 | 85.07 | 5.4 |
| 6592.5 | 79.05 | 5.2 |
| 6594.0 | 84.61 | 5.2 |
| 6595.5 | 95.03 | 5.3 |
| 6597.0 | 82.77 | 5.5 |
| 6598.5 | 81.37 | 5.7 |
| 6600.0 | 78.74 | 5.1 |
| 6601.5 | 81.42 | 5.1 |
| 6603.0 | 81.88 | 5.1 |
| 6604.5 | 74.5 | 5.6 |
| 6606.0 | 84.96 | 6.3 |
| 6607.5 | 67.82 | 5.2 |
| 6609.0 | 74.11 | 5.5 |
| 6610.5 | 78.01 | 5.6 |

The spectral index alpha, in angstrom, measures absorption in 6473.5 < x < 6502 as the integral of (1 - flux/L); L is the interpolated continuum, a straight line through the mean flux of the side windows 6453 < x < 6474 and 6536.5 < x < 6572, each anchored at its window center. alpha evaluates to 1.08 angstrom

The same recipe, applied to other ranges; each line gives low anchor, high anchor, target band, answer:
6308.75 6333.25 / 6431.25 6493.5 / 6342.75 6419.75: 1.93 angstrom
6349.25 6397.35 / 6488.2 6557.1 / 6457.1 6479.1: 1.44 angstrom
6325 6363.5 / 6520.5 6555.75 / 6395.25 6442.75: 3.34 angstrom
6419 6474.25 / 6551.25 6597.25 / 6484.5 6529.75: 0.78 angstrom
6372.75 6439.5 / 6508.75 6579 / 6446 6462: 0.75 angstrom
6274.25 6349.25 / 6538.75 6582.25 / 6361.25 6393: 1.34 angstrom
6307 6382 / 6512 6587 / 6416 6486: 7.79 angstrom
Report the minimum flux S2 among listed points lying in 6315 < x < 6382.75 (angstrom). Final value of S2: 79.11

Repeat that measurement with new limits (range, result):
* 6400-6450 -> 72.58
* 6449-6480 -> 75.14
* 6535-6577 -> 73.74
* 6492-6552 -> 76.48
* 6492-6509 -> 76.87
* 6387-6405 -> 79.84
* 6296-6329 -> 74.93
